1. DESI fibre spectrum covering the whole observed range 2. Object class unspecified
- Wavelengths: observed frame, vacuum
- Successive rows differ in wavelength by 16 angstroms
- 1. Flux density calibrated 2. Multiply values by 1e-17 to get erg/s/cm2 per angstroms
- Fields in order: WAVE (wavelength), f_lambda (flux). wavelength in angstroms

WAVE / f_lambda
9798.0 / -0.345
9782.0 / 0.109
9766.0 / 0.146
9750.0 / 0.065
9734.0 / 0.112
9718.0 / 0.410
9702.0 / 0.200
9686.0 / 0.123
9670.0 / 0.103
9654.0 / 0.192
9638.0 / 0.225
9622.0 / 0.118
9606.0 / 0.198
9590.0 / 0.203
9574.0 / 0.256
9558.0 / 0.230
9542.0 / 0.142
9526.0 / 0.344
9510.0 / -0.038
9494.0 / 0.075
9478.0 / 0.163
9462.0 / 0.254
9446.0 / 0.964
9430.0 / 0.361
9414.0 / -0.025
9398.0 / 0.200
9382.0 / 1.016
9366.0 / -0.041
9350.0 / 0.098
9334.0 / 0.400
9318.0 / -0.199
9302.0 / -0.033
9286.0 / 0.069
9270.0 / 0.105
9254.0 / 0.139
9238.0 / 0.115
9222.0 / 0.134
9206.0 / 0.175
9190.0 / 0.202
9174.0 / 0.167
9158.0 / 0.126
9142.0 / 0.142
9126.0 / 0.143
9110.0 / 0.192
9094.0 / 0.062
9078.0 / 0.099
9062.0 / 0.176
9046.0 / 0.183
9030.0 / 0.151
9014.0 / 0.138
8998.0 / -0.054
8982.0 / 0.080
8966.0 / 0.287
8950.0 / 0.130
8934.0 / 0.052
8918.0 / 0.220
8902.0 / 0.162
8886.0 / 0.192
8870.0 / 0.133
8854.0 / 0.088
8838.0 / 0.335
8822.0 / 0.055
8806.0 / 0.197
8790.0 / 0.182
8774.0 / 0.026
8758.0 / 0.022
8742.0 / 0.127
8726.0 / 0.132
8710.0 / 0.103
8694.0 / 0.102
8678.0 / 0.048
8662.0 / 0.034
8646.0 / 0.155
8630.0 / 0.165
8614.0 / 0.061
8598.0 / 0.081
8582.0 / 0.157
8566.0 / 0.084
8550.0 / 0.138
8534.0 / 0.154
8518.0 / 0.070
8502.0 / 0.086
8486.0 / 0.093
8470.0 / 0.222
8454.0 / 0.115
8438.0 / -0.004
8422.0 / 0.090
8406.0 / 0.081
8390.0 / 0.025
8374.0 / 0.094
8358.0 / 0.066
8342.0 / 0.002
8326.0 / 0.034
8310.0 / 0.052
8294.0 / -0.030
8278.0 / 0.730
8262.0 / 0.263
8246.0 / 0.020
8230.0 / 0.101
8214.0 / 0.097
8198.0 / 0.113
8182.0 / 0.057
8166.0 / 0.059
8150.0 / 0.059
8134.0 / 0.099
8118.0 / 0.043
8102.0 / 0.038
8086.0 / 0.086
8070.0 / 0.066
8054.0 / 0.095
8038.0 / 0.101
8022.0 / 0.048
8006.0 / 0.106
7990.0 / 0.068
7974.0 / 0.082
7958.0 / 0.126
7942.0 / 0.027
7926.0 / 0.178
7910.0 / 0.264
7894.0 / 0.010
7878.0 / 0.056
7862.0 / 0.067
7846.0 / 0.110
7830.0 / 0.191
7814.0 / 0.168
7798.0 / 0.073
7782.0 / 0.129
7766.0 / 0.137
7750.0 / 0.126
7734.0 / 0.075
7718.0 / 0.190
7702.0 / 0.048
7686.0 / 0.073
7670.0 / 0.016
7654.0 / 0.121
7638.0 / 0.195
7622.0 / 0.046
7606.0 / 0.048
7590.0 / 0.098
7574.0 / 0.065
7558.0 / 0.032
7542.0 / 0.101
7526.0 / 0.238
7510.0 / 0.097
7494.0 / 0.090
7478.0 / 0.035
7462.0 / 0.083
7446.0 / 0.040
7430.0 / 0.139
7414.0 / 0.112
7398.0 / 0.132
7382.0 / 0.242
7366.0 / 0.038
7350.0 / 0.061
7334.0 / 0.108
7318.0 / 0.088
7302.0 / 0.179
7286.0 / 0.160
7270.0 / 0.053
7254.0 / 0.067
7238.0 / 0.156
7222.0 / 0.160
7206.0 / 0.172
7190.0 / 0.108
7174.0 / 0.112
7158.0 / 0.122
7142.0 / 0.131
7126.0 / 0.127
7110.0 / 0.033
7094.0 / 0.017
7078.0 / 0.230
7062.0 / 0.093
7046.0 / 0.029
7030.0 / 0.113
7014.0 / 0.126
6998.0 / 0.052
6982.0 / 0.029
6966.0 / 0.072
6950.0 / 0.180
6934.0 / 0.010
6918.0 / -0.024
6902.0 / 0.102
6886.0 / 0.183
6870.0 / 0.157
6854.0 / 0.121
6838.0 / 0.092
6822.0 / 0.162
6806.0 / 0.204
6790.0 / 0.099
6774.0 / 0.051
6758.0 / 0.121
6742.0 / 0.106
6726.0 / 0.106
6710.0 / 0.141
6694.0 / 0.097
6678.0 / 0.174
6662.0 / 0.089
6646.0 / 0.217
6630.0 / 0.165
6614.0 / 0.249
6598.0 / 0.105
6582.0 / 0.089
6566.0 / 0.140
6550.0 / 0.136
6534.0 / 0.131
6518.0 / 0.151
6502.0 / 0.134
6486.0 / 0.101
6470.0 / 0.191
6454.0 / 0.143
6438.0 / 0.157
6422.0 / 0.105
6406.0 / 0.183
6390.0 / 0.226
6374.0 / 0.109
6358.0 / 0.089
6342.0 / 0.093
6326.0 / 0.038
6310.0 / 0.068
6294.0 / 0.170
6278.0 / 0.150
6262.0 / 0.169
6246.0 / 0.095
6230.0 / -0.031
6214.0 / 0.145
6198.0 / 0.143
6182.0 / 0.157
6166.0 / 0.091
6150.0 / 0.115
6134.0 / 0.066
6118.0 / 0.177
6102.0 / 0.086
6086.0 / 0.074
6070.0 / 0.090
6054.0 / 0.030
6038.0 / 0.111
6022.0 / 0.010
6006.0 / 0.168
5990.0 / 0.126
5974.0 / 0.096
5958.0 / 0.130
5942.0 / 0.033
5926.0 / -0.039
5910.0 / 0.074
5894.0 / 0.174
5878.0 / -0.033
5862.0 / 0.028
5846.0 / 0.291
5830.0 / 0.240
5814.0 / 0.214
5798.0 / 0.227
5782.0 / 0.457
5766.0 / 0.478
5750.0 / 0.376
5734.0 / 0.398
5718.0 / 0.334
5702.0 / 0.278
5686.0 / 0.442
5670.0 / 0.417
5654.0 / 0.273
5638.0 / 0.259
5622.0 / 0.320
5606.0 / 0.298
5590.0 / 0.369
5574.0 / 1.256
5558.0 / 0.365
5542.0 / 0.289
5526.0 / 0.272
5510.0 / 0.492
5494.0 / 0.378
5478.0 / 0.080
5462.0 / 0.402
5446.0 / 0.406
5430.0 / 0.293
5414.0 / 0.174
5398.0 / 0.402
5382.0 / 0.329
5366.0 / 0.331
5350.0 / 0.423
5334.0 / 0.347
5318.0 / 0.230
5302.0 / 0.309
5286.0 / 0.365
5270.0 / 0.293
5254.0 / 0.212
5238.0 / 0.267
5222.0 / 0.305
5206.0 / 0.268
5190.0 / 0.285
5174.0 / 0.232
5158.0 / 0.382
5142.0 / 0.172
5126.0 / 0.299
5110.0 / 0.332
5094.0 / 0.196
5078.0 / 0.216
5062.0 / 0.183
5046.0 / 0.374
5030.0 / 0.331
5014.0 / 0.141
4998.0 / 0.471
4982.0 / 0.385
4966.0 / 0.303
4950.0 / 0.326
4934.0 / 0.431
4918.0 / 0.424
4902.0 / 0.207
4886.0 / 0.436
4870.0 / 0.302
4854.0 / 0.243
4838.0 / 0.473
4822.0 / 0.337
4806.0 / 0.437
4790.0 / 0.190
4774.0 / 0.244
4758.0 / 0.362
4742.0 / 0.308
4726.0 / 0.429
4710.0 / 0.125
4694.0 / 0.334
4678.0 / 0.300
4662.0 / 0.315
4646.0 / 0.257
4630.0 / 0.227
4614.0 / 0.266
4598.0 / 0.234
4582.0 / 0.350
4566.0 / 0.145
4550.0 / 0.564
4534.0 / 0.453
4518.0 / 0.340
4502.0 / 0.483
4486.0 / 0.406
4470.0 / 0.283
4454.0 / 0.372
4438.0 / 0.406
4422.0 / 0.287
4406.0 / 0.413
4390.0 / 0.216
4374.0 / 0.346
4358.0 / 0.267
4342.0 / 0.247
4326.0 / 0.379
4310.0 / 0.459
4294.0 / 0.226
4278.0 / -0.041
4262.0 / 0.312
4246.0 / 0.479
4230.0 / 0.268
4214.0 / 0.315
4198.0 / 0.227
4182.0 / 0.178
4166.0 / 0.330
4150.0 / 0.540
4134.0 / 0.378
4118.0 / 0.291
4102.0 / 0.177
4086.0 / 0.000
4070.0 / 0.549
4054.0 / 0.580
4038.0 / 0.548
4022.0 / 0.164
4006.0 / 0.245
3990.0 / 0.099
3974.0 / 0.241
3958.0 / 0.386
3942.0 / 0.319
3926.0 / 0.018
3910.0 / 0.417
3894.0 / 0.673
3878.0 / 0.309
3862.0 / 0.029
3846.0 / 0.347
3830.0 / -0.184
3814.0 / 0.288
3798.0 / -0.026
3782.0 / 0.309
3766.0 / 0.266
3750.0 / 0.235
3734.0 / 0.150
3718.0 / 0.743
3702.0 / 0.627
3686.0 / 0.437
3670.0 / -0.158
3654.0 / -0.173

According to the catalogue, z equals 1.219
